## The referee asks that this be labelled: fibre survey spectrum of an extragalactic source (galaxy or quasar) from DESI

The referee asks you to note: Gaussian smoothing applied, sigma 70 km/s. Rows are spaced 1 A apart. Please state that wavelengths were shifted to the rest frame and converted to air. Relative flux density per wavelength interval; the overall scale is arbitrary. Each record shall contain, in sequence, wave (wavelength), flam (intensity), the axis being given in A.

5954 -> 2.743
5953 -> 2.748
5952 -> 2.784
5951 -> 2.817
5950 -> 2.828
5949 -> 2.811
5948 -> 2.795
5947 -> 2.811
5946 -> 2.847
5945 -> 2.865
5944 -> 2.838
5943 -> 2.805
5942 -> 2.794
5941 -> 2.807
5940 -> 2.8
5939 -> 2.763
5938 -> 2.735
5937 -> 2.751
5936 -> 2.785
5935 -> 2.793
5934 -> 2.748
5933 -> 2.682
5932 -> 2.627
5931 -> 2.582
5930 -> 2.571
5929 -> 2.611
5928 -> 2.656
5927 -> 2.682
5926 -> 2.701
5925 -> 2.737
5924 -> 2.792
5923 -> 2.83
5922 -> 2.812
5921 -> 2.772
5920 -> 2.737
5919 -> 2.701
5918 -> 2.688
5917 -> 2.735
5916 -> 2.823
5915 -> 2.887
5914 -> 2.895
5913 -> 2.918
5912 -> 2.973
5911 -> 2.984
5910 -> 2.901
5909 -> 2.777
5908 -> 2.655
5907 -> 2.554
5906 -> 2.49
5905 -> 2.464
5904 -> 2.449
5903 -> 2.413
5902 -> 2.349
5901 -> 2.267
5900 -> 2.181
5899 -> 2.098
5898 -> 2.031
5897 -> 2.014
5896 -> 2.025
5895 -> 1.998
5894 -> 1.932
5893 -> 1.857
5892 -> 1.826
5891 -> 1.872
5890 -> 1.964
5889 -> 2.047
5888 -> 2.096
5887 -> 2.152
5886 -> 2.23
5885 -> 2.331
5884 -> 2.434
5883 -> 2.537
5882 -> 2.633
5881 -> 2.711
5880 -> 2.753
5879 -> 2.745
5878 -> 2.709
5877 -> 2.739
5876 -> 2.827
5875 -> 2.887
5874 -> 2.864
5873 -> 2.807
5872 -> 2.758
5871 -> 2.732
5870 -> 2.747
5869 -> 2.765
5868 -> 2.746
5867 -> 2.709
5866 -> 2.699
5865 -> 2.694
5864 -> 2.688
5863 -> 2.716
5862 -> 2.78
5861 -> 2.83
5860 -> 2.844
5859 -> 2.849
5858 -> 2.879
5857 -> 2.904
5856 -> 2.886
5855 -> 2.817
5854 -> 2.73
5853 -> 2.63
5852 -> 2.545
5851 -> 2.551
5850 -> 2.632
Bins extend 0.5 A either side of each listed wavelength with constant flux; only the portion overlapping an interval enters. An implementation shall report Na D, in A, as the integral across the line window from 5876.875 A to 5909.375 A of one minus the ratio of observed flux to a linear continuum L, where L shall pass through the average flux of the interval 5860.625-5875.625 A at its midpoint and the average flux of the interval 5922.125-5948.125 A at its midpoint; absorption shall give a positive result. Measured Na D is 5.30 A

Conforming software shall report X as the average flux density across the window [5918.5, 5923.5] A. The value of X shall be 2.77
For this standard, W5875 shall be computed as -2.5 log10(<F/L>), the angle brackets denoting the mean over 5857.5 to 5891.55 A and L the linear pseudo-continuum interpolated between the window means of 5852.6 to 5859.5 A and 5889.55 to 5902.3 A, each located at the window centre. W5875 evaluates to -0.07 mag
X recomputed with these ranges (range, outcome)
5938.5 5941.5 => 2.79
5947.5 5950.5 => 2.81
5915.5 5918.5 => 2.75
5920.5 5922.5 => 2.79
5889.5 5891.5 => 1.92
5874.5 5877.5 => 2.82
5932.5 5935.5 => 2.74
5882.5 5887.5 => 2.34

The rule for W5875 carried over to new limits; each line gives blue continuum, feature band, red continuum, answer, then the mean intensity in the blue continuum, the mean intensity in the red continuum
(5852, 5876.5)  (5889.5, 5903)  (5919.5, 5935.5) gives 0.318 mag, 2.78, 2.71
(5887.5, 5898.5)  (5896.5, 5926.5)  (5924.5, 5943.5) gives -0.137 mag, 1.97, 2.72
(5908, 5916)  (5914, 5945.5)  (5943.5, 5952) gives 0.041 mag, 2.88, 2.82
